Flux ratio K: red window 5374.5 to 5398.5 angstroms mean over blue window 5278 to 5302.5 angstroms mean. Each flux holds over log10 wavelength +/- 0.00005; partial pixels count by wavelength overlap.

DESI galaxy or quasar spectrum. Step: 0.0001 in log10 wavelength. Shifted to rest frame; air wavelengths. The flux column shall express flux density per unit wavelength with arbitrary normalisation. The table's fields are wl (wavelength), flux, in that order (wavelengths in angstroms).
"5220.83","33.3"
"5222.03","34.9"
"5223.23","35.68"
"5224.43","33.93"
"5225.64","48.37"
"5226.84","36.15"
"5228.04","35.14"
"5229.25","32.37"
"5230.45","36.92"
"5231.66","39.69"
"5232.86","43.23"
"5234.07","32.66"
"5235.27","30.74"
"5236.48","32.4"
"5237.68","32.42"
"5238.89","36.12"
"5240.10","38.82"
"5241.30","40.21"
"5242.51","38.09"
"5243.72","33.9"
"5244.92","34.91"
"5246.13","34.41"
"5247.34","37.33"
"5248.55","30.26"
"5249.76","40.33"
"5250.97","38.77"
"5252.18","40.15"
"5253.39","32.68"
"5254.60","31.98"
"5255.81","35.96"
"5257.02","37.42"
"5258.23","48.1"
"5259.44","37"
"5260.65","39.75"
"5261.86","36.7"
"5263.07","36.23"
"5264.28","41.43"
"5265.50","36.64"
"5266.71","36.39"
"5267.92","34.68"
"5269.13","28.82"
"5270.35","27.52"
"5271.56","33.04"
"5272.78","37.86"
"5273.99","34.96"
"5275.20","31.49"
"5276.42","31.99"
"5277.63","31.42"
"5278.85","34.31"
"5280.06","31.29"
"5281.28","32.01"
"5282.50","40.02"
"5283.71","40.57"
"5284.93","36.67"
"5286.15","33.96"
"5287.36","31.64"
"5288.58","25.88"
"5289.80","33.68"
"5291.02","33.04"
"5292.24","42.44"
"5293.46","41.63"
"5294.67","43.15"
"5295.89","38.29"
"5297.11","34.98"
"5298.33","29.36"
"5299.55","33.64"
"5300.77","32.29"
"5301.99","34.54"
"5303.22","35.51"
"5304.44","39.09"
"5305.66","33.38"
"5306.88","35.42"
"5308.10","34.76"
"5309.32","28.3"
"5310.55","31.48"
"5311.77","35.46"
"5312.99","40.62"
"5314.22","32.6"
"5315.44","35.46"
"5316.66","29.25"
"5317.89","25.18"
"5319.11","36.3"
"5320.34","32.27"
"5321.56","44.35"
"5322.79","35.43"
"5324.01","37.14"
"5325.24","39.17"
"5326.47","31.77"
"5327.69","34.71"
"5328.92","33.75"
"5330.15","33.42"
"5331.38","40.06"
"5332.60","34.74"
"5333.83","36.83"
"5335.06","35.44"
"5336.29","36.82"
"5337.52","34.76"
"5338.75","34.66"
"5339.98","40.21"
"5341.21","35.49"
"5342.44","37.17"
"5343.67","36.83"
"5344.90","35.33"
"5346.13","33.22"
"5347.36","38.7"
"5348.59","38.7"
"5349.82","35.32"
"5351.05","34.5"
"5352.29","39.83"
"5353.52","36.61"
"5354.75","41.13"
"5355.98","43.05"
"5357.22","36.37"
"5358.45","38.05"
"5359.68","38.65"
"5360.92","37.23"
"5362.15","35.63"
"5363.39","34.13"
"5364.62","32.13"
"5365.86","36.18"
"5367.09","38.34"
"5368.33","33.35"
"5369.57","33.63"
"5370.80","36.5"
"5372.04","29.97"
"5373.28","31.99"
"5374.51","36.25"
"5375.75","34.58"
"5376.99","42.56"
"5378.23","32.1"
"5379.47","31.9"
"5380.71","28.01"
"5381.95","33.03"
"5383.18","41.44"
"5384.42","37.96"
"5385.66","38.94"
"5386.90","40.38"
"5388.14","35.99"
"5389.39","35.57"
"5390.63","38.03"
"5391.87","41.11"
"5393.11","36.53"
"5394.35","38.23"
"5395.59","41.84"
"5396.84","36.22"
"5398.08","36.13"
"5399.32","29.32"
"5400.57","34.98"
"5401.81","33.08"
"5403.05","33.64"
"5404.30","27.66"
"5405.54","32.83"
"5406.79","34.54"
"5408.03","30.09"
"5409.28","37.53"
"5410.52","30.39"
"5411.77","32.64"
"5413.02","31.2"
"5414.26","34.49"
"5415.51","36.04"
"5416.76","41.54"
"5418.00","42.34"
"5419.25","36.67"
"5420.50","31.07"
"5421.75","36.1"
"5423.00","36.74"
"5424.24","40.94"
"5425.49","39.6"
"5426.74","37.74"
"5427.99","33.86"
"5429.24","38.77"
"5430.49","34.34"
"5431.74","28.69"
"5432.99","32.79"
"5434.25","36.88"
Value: 1.0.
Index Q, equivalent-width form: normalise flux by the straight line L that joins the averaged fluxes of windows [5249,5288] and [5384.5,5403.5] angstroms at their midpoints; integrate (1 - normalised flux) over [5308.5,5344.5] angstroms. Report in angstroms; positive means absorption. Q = 1.0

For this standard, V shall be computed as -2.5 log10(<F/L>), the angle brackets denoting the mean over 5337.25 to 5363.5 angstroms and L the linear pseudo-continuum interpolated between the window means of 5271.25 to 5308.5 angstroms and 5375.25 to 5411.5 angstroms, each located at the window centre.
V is -0.060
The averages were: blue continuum 34.9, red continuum 35.3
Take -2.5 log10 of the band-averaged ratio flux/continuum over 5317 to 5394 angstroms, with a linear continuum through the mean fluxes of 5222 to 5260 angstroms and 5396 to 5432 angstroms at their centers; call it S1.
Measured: -0.02 mag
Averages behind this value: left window 36.6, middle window 36.1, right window 34.9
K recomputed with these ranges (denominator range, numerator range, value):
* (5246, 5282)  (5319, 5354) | 1.03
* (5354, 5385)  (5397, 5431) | 0.98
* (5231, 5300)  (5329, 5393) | 1.02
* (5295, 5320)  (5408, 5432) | 1.06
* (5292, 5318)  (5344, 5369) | 1.05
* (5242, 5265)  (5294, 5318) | 0.93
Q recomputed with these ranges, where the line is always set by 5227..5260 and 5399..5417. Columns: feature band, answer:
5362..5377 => -0.3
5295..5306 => 0.1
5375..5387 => -0.8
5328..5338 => -0.3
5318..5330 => -0.2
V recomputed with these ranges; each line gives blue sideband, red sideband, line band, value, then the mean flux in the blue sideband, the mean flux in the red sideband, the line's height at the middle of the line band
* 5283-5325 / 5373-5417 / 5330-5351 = -0.039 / 35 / 35.2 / 35.1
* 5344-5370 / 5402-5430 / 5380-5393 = -0.031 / 36.7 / 35.3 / 36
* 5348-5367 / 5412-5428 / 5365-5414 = 0.061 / 37.2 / 36.8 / 37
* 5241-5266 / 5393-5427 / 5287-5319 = 0.070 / 37.2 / 35.3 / 36.6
